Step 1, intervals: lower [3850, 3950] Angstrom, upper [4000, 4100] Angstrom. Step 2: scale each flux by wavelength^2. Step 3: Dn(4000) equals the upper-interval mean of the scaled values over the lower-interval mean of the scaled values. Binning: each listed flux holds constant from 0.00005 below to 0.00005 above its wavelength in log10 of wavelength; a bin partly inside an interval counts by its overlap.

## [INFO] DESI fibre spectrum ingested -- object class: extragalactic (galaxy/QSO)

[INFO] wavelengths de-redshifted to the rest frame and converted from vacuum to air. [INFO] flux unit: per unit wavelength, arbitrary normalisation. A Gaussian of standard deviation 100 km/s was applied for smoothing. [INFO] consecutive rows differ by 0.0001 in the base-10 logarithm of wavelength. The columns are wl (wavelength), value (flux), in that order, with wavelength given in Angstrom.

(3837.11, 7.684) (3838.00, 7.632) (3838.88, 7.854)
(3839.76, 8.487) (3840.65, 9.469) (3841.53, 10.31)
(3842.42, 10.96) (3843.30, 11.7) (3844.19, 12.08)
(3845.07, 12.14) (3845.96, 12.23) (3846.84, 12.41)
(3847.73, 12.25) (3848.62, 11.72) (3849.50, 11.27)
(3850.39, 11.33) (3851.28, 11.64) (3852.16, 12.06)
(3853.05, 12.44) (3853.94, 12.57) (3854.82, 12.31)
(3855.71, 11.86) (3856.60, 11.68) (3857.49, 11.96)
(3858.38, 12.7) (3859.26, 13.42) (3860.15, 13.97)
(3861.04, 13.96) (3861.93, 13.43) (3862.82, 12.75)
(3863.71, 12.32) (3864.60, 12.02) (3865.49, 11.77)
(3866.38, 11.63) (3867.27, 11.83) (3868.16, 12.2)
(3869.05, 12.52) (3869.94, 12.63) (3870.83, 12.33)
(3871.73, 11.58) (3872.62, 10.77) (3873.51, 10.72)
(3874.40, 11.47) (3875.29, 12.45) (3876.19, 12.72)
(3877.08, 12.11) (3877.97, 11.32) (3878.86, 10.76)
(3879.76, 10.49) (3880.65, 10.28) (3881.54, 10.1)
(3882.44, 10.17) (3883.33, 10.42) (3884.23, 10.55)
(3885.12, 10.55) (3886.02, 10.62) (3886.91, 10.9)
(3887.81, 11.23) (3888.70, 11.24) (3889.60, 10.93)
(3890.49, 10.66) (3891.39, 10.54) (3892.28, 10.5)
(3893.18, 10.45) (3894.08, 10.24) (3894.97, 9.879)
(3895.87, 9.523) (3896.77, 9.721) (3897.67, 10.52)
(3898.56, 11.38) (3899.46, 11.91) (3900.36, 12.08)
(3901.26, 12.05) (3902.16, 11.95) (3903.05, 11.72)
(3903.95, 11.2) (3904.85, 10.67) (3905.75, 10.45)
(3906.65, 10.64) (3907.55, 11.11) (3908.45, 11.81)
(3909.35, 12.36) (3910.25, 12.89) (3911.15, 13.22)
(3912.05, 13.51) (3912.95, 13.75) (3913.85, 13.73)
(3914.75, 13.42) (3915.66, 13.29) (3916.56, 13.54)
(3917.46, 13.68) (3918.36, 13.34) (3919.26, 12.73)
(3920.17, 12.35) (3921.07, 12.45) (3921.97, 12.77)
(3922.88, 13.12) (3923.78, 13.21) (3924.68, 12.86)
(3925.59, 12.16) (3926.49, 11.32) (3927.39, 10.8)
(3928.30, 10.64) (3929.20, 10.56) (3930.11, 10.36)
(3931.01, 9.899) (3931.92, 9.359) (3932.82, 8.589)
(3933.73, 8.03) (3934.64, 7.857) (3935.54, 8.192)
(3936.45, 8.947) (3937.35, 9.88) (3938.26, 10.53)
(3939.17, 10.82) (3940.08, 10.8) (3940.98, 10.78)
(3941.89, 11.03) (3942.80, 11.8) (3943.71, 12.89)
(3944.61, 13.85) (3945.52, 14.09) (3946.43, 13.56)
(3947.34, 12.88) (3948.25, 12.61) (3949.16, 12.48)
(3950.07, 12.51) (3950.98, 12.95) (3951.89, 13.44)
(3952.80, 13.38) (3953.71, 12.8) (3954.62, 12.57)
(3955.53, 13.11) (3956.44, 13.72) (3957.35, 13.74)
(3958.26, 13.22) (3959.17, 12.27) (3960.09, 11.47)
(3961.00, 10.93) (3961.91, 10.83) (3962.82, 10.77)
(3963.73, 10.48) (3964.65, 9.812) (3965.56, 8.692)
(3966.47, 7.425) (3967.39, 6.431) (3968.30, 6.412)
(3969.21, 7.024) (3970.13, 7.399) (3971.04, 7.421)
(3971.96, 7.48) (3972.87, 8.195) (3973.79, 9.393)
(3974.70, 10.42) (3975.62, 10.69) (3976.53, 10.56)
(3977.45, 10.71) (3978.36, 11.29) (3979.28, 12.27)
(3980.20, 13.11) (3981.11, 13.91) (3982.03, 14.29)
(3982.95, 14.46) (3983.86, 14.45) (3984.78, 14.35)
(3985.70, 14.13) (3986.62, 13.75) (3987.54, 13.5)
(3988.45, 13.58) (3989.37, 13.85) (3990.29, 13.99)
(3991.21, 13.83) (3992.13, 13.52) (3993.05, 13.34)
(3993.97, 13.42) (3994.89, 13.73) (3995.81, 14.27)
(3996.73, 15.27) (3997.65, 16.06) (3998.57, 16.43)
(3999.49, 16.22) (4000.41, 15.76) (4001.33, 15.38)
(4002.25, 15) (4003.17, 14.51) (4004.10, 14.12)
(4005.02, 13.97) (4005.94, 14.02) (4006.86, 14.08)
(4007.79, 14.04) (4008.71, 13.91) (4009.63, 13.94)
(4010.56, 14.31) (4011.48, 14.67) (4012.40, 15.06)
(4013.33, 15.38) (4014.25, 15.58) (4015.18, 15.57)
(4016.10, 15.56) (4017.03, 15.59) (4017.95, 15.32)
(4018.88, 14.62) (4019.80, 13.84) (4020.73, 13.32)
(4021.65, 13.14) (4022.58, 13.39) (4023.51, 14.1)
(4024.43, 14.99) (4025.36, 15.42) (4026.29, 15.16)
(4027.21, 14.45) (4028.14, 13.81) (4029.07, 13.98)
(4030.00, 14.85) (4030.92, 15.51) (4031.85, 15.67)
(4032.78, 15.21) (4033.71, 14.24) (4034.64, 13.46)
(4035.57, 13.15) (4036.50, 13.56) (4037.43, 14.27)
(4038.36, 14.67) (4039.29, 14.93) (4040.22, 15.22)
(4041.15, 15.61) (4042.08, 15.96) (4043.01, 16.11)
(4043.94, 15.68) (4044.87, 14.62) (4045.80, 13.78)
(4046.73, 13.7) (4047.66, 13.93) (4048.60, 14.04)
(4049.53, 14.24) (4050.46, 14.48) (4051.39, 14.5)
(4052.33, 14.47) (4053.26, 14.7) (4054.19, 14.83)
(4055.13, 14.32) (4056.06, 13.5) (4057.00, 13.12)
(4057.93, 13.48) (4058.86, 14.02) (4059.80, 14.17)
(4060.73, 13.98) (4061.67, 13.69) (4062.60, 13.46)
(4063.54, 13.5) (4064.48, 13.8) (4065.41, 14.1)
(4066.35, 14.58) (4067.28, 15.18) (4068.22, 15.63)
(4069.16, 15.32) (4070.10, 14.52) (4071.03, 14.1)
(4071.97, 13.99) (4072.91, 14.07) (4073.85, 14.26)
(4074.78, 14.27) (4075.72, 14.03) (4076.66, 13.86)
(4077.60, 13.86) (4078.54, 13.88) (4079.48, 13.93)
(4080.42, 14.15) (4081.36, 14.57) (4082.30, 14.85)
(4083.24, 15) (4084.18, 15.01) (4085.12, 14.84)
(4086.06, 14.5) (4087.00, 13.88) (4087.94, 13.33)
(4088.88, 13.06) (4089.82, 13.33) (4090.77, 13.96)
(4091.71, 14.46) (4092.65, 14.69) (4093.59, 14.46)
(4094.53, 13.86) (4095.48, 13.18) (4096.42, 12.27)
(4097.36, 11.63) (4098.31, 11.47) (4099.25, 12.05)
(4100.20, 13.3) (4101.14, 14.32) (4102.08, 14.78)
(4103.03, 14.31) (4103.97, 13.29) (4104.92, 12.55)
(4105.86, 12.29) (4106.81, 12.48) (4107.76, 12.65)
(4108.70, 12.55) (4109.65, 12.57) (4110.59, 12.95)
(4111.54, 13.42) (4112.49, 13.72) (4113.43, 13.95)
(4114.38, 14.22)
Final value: 1.33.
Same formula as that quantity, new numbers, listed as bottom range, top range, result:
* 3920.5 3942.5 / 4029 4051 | 1.45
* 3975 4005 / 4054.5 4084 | 1.06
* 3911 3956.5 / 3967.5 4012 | 1.11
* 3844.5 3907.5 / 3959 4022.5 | 1.18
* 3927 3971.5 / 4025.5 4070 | 1.40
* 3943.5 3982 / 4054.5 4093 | 1.34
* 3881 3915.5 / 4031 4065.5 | 1.37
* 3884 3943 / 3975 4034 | 1.32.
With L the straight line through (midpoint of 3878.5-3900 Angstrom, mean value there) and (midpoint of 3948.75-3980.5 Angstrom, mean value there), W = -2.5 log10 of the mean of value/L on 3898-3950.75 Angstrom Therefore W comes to -0.11 mag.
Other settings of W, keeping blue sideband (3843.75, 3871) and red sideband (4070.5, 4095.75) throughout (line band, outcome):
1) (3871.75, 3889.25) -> 0.14 mag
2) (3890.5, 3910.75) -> 0.15 mag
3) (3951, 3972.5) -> 0.24 mag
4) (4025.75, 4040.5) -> -0.06 mag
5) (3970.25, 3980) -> 0.32 mag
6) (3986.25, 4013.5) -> -0.07 mag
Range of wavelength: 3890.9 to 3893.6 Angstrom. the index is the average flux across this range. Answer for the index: 10.5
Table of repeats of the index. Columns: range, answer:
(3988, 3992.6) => 13.7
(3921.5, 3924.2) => 13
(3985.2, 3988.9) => 13.8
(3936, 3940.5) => 10.2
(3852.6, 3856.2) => 12.3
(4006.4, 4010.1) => 14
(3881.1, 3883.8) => 10.2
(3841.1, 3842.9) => 10.7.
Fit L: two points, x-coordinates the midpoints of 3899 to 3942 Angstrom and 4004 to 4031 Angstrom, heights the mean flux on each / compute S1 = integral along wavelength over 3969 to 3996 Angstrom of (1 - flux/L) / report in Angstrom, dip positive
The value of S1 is 2.7 Angstrom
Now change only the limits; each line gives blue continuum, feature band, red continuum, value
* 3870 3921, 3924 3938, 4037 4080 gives 2.4 Angstrom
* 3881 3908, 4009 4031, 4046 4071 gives -2.0 Angstrom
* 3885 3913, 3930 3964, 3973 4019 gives 2.9 Angstrom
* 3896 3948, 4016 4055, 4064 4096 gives -3.1 Angstrom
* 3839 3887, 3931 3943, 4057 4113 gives 2.6 Angstrom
